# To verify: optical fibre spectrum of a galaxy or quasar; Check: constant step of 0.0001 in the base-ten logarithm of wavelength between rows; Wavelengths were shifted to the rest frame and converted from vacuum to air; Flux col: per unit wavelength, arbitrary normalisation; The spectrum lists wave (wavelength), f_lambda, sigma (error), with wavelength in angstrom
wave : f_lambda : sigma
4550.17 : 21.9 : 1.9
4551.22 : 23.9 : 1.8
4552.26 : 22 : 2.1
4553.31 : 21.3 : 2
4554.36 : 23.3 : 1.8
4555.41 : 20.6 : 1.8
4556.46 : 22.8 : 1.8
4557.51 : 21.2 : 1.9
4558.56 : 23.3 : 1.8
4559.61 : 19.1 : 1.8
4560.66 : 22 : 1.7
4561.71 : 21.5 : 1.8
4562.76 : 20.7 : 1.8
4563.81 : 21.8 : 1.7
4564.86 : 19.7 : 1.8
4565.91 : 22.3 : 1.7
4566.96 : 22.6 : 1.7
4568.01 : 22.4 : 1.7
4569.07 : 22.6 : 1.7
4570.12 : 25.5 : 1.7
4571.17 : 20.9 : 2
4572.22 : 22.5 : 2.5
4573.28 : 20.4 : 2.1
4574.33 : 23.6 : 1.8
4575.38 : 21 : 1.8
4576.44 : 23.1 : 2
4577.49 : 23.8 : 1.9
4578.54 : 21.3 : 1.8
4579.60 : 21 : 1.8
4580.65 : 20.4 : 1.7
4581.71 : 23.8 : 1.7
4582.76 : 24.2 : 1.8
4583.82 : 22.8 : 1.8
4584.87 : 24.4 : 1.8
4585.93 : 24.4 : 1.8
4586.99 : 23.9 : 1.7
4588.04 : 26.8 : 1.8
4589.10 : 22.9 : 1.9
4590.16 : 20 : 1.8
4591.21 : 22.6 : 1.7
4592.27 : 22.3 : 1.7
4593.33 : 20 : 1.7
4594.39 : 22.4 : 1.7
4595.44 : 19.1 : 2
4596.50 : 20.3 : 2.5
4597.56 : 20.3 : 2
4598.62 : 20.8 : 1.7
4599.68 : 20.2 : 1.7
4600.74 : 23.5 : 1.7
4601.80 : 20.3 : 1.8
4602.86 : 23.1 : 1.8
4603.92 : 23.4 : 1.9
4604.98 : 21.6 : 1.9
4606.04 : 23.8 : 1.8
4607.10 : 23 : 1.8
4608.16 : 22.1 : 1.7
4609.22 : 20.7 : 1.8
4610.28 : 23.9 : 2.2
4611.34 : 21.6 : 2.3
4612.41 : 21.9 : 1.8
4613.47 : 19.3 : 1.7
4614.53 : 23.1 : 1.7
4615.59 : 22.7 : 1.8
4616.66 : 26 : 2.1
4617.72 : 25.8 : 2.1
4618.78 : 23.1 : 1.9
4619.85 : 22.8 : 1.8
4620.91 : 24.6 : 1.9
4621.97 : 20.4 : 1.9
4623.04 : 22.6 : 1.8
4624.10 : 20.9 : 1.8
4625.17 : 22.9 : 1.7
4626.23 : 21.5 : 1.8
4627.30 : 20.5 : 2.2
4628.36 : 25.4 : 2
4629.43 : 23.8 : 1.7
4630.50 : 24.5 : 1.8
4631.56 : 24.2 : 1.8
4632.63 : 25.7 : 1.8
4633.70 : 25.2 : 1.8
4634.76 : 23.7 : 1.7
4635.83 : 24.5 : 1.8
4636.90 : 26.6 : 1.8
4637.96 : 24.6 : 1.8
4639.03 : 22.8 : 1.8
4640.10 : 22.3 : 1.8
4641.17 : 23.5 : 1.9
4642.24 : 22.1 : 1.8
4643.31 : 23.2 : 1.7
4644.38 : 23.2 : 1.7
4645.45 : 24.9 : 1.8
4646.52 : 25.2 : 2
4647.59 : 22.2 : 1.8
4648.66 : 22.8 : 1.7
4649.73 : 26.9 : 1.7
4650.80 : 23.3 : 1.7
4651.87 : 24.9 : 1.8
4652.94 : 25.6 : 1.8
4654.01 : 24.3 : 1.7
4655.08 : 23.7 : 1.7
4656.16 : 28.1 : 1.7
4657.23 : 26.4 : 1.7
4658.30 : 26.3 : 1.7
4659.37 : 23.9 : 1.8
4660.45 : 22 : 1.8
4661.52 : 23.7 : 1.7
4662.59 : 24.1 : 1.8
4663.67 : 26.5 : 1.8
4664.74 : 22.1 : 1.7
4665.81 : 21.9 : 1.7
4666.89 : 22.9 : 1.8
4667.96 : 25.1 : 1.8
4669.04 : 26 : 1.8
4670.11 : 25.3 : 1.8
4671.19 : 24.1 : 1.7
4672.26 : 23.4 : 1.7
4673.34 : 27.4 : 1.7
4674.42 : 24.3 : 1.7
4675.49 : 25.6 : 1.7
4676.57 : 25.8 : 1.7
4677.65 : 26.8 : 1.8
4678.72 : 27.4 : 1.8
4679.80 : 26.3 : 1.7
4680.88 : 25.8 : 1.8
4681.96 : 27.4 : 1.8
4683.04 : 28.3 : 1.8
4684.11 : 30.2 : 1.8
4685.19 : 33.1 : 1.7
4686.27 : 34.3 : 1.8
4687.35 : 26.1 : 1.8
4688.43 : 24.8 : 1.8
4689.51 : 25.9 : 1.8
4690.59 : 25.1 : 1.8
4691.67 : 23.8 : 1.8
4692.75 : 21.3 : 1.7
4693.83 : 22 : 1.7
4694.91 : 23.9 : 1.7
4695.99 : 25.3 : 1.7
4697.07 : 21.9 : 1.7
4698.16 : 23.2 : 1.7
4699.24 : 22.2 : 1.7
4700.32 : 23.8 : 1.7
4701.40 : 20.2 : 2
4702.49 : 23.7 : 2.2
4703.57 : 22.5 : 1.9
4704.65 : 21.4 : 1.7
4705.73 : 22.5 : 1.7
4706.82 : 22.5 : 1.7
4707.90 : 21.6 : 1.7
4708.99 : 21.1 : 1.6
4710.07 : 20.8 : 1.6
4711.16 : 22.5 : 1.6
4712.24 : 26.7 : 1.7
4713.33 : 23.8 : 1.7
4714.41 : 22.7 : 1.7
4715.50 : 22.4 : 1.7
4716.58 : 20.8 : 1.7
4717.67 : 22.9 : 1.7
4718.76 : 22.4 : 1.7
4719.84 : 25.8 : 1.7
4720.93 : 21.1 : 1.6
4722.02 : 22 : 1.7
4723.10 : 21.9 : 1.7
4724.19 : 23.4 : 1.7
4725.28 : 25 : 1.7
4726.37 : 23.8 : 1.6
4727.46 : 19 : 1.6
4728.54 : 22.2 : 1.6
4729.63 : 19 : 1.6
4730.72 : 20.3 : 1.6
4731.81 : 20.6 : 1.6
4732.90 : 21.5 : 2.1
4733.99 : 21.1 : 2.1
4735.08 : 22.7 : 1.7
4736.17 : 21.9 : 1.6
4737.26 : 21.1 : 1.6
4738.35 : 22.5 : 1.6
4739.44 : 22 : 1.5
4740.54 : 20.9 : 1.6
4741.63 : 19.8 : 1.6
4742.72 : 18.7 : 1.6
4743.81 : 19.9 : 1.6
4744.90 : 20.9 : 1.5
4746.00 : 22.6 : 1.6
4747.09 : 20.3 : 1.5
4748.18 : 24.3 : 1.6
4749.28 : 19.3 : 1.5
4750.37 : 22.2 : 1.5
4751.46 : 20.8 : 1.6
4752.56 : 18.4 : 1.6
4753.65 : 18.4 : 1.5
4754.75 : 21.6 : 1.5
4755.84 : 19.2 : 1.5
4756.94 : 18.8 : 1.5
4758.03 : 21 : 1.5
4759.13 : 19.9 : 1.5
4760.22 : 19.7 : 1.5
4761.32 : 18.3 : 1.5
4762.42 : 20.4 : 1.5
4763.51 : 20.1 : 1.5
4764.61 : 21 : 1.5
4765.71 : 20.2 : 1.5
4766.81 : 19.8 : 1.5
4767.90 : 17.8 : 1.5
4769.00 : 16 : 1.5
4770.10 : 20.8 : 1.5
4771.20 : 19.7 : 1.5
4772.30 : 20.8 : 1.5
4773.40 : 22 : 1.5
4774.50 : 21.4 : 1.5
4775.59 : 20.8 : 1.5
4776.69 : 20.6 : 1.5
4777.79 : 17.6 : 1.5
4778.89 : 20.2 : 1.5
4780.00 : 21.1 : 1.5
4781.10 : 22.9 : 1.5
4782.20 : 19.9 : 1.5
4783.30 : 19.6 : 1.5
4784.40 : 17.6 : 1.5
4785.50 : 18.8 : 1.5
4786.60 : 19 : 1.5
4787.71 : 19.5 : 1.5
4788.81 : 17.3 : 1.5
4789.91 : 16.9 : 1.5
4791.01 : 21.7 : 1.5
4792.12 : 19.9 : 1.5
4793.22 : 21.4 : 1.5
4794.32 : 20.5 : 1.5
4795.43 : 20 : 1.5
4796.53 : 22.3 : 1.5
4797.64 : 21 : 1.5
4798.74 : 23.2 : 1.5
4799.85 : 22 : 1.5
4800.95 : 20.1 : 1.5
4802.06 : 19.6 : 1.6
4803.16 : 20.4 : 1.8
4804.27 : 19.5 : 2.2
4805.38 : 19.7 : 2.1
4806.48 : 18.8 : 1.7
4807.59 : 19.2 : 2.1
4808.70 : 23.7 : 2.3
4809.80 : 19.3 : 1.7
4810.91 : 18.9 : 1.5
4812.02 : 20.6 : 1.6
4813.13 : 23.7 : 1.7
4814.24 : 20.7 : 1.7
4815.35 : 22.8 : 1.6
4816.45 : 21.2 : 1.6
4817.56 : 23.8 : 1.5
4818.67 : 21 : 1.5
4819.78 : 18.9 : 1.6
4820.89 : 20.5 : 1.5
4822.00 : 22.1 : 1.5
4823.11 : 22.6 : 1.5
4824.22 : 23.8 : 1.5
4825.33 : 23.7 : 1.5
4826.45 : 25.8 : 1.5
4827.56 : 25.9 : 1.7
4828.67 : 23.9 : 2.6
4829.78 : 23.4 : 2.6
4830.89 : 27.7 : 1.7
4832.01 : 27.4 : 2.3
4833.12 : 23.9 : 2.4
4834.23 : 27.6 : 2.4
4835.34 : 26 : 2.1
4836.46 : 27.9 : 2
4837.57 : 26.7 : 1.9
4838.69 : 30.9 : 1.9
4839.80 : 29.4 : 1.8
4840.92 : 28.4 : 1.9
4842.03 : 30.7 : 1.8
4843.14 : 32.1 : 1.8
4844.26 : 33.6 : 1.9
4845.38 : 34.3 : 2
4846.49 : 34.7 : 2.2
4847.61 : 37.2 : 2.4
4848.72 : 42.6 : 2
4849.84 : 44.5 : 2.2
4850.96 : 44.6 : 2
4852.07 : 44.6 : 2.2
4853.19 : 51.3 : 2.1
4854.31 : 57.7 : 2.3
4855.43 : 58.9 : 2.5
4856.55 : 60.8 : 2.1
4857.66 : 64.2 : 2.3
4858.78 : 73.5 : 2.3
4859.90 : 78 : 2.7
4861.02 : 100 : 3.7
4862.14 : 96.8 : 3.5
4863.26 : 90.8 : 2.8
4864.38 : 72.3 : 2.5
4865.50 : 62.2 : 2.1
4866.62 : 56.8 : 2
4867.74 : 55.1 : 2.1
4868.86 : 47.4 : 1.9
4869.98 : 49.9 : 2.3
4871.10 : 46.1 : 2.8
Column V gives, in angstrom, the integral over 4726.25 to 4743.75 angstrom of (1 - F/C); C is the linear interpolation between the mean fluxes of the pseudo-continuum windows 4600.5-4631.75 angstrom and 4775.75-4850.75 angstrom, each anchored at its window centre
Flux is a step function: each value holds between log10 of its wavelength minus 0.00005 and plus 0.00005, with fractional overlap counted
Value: 1.8 angstrom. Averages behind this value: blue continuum 22.7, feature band 21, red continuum 23.9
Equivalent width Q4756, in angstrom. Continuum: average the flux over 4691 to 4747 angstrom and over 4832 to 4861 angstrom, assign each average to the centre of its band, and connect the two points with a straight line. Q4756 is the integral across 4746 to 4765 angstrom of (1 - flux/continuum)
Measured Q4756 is 5.20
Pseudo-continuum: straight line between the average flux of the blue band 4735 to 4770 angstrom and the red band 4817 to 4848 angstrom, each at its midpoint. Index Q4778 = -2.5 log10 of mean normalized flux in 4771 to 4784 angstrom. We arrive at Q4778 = 0.09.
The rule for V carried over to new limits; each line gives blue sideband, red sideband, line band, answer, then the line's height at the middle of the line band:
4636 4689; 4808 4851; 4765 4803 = 9.1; 26.4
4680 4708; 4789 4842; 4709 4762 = 6.0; 24.1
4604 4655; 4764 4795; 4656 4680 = -2.6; 22.5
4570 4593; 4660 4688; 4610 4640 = 1.1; 24.3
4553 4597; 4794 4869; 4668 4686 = 0.4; 27.4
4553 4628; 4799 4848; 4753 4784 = 5.2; 24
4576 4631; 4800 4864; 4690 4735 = 9.3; 28.3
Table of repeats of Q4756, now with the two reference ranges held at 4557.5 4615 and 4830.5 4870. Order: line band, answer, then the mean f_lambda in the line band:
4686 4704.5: 5.0 angstrom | 23.9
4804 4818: 7.4 angstrom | 20.9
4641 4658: 2.3 angstrom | 24.4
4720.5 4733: 5.0 angstrom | 21.7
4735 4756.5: 9.7 angstrom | 20.8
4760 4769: 4.6 angstrom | 19.4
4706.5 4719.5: 4.5 angstrom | 22.6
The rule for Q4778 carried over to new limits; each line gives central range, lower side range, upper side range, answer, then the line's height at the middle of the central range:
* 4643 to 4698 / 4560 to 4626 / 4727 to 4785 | -0.18 mag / 21.4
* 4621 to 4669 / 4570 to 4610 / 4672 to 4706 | 0.00 mag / 23.9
